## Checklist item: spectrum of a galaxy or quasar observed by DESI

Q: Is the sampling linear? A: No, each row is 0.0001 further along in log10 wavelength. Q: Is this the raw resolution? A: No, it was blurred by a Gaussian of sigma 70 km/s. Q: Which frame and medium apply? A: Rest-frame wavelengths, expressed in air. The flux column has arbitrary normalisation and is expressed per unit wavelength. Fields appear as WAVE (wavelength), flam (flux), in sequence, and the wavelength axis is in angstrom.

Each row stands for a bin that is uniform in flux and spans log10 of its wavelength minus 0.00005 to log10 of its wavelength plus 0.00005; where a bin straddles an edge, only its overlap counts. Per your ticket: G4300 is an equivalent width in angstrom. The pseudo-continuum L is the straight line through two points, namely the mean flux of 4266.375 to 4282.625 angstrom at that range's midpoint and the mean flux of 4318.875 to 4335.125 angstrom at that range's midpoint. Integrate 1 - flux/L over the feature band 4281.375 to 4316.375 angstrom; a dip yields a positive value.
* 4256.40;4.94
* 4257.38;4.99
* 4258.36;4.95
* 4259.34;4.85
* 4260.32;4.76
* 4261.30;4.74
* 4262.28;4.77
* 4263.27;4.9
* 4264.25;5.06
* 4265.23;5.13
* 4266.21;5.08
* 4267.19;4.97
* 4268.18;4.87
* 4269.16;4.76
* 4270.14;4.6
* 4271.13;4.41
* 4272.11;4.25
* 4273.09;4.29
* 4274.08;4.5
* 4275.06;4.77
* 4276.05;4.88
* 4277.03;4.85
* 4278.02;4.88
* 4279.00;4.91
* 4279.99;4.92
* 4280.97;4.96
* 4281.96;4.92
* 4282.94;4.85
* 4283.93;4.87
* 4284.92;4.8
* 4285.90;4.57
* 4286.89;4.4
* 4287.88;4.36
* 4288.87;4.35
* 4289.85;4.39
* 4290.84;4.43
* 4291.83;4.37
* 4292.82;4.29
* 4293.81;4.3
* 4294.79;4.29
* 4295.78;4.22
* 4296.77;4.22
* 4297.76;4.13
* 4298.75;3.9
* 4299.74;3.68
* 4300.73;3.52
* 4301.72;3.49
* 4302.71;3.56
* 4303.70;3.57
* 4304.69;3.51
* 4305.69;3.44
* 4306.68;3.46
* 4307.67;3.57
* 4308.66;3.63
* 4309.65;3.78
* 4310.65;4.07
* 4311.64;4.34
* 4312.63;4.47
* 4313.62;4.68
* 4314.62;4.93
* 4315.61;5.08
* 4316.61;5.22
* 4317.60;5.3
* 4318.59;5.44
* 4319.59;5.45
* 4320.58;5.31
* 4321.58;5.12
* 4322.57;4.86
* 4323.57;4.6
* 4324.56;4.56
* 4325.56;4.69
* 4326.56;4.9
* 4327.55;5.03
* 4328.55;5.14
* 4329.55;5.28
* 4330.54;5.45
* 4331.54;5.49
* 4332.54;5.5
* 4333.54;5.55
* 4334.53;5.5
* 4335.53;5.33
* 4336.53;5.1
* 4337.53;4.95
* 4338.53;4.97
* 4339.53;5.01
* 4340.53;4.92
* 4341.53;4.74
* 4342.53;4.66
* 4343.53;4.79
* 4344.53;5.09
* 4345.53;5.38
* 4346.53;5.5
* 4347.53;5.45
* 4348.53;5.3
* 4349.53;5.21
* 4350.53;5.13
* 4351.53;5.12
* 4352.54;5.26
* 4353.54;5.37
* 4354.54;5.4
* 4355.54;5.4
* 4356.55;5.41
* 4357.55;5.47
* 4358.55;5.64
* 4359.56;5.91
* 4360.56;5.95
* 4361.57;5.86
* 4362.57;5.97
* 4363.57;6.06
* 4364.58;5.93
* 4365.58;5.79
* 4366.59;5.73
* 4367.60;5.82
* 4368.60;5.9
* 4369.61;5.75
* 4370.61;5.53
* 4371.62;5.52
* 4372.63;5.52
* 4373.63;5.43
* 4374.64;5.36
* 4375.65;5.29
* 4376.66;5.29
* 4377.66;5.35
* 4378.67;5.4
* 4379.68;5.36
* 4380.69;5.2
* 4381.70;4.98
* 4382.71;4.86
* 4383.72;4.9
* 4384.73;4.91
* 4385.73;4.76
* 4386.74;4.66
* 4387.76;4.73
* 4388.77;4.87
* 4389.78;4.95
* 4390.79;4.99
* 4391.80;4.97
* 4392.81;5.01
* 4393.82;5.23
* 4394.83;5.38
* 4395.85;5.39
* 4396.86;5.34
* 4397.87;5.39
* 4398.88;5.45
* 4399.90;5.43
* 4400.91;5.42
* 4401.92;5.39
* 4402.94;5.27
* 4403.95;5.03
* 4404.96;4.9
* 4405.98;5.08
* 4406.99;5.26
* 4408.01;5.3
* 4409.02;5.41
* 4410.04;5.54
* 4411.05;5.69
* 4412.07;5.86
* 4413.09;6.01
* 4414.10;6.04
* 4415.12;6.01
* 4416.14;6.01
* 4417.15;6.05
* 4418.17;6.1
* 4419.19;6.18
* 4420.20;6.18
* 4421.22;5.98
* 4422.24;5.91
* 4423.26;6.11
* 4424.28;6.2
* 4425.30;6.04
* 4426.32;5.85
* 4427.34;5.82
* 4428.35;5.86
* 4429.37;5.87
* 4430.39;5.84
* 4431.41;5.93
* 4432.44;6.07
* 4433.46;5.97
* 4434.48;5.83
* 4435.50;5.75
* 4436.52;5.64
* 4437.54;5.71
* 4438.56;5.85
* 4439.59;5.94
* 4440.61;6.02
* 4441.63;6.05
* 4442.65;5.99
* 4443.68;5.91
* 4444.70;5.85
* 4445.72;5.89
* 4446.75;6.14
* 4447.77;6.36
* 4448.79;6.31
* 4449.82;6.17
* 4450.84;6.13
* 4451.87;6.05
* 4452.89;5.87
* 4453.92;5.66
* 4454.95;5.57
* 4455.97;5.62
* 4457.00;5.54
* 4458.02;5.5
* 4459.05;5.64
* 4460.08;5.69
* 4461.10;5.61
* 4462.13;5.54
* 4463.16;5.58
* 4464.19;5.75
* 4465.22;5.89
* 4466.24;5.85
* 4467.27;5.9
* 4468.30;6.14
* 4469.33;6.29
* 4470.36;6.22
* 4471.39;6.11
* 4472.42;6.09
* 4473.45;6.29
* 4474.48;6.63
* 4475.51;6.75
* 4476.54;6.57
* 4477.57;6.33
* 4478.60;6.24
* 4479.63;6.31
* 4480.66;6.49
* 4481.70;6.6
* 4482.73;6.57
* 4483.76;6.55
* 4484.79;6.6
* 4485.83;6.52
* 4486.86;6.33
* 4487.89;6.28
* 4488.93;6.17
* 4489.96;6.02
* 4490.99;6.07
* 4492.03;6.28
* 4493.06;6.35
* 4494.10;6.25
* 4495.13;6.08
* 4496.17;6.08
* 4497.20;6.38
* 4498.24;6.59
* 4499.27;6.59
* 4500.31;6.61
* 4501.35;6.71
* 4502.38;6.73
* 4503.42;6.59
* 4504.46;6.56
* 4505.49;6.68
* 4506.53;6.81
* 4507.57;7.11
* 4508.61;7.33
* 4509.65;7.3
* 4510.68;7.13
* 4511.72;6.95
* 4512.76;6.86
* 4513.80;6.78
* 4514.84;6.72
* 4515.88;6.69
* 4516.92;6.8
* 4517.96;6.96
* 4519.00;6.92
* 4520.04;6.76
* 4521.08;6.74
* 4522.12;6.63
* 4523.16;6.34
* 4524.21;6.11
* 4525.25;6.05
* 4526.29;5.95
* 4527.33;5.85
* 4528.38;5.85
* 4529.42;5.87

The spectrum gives 5.2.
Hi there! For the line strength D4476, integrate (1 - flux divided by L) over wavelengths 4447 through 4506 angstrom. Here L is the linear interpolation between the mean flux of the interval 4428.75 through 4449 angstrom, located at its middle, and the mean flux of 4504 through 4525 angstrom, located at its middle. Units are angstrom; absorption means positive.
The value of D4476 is 1.65 angstrom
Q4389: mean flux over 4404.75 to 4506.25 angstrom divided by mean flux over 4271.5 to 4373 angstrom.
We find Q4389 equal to 1.24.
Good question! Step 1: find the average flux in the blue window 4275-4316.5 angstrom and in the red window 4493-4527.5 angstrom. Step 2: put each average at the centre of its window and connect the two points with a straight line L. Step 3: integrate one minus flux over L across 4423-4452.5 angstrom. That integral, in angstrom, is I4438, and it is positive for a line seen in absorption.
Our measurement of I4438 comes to -0.6 angstrom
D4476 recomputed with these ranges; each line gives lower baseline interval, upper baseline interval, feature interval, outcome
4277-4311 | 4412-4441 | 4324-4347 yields -1.7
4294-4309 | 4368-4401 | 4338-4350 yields -1.5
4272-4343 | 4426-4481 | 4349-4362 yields -1.1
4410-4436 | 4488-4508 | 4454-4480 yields 1.1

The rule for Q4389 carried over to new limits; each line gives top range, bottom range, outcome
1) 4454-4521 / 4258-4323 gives 1.41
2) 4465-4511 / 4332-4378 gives 1.19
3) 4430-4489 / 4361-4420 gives 1.11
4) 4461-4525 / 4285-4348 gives 1.39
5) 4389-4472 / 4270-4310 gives 1.35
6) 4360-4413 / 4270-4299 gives 1.18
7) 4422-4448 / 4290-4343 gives 1.29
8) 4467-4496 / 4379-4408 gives 1.24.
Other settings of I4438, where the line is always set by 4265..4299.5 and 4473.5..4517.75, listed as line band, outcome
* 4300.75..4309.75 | 2.3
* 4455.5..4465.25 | 1.0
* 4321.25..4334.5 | -0.3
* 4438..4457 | 0.5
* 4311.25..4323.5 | -0.2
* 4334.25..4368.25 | -1.0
